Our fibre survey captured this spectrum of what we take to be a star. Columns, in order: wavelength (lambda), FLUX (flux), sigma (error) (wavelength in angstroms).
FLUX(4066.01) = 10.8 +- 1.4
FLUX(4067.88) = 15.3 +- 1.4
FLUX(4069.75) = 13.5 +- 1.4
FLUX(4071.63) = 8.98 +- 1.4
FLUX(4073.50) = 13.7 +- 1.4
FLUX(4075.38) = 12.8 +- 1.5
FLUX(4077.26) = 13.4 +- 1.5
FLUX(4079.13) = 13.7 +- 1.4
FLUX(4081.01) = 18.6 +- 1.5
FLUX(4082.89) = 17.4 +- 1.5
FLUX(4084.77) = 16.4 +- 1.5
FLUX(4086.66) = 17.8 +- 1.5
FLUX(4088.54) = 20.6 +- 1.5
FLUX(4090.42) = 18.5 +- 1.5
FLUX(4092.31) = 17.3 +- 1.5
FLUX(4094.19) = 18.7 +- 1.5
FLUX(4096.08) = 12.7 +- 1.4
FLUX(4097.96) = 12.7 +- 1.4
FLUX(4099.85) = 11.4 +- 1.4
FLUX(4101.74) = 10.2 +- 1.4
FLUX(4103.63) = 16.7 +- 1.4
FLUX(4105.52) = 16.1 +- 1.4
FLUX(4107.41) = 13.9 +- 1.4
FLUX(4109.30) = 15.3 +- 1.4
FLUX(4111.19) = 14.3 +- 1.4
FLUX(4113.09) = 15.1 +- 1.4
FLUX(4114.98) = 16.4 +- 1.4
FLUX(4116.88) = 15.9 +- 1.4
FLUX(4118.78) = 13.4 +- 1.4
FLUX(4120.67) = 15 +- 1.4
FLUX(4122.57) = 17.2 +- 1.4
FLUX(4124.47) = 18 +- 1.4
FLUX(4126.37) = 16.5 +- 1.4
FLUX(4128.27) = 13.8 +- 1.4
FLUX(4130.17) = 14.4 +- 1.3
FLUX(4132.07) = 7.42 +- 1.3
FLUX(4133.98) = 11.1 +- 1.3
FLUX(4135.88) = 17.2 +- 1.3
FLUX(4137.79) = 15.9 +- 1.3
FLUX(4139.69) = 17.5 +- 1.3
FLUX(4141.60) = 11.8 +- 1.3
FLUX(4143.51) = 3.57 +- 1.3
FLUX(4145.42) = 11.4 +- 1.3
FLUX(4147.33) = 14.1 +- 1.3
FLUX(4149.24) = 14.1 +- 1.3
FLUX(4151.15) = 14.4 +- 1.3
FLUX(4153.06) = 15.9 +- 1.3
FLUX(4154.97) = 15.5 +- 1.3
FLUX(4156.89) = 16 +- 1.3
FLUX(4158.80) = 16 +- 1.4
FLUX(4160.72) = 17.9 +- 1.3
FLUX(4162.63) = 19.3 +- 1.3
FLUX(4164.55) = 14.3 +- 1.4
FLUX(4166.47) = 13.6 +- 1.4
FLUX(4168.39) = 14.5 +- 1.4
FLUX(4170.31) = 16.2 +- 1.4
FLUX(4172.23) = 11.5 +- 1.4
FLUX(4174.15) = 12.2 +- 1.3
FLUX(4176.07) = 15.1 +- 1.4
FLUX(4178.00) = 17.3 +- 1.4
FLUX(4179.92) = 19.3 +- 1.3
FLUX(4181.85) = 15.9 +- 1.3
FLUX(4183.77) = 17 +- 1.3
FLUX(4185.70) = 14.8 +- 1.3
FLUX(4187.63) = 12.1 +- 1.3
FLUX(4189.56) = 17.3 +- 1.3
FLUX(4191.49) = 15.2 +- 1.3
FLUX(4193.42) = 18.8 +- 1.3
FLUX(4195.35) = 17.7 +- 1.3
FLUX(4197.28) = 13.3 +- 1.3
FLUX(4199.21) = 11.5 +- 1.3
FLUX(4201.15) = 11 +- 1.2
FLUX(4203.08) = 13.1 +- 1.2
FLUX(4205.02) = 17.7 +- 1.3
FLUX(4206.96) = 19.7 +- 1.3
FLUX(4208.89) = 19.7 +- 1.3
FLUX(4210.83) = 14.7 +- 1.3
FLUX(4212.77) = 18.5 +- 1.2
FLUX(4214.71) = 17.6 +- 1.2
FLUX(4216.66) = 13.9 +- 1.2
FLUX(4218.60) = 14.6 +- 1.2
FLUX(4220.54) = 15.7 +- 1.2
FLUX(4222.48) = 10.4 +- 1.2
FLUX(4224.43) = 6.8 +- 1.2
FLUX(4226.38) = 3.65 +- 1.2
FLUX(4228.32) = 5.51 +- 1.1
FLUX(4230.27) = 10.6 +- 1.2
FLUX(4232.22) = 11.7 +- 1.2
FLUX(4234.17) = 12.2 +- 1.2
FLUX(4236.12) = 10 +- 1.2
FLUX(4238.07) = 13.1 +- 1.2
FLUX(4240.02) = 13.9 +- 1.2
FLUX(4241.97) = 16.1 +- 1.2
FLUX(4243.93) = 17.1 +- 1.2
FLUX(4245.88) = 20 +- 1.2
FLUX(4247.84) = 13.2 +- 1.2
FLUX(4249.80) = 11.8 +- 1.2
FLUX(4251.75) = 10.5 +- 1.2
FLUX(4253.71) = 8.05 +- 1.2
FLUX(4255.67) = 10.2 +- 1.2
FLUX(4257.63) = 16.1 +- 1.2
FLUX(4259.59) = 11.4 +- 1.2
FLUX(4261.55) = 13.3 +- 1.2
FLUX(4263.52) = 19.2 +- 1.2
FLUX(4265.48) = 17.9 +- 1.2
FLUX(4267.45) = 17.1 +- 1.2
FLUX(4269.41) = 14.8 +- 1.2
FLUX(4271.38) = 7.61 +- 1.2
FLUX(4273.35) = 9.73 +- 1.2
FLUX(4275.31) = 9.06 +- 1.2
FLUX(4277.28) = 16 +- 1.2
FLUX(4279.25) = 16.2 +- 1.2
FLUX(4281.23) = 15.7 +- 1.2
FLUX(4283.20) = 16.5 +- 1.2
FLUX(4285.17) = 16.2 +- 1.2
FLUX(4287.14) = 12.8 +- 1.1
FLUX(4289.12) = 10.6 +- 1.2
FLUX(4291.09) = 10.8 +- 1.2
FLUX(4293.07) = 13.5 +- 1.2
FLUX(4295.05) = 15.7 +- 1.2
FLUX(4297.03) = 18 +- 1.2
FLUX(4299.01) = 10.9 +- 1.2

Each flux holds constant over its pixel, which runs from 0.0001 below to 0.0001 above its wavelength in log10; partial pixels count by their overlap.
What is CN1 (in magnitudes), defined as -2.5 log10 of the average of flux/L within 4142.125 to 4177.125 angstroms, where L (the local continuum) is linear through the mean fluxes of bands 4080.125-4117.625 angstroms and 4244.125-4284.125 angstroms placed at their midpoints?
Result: 0.06 mag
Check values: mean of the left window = 15.8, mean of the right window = 13.8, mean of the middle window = 14.2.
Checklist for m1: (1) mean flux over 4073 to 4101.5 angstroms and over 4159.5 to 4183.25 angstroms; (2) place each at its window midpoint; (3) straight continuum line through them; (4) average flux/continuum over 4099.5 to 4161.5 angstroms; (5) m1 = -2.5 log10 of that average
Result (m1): 0.09 mag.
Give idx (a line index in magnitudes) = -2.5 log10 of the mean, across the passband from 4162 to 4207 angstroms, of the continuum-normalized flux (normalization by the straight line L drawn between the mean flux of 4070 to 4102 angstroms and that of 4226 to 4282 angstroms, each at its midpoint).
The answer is -0.11 mag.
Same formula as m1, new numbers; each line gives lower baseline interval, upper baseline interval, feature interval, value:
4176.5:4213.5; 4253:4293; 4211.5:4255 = 0.182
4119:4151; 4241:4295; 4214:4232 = 0.253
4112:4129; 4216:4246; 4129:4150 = 0.195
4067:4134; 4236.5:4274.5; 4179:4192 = -0.125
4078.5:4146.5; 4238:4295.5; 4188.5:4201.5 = -0.063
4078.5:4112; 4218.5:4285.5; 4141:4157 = 0.148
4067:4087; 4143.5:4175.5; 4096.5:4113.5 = 0.050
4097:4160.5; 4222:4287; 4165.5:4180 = -0.074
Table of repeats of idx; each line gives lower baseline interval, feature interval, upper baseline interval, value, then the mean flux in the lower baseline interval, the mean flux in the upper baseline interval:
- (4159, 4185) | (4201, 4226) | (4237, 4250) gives 0.05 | 15.7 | 15.2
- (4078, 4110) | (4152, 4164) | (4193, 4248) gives -0.13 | 15.8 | 13.8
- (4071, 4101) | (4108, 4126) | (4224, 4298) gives -0.05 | 15.3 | 13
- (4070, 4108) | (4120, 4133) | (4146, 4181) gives 0.04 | 15.1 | 15.4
